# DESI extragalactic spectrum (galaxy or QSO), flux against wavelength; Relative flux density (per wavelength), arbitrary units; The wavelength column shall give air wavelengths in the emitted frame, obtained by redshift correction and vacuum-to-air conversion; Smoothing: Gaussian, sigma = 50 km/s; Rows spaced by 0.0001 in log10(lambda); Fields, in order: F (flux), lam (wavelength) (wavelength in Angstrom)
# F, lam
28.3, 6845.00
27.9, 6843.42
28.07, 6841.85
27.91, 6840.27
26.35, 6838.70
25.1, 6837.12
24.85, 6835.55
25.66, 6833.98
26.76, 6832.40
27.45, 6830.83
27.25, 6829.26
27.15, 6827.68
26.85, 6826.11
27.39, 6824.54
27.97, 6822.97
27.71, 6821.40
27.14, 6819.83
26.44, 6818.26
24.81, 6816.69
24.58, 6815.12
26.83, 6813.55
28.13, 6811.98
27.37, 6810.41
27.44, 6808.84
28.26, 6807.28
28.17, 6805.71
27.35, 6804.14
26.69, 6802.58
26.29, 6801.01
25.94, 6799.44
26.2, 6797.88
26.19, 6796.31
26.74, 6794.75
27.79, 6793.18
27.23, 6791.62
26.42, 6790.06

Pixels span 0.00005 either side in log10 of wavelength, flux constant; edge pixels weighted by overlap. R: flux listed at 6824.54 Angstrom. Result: 27.39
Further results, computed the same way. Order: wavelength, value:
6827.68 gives 27.15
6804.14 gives 27.35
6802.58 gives 26.69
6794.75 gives 26.74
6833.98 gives 25.66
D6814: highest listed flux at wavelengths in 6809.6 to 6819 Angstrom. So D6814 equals 28.13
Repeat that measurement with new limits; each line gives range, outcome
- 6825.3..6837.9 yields 27.45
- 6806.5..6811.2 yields 28.26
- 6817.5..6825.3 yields 27.97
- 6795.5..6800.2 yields 26.2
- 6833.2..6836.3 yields 25.66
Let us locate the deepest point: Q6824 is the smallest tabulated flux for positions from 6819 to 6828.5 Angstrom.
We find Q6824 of 26.85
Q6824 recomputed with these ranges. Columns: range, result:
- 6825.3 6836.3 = 24.85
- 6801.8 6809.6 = 26.69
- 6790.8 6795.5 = 26.74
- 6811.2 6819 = 24.58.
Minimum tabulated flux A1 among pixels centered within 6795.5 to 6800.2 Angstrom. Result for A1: 25.94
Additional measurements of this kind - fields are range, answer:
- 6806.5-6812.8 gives 27.37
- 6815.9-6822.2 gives 24.81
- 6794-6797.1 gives 26.19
